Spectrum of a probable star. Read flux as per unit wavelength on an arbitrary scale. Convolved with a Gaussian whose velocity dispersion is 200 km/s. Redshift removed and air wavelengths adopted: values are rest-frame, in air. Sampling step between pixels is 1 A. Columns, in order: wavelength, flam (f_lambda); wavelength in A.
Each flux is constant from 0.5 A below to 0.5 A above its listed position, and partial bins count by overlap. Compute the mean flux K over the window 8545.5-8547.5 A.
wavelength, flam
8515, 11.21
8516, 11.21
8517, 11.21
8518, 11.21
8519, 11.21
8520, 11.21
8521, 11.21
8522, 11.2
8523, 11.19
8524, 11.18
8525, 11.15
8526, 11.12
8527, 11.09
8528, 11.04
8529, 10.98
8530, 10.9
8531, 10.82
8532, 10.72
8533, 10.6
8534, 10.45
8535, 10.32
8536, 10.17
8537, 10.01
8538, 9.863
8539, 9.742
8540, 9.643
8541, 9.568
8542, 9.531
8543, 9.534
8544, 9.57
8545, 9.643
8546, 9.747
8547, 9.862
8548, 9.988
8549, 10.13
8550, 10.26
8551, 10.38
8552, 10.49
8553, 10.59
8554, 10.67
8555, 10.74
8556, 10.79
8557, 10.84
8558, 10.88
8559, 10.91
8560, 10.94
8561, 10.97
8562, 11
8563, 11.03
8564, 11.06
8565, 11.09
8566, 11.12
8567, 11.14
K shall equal 9.8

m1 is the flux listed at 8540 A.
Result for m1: 9.643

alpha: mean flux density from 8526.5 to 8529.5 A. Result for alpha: 11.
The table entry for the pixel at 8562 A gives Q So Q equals 11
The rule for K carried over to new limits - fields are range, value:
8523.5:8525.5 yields 11.2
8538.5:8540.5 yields 9.69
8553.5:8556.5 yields 10.7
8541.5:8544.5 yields 9.54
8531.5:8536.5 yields 10.5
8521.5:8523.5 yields 11.2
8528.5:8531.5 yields 10.9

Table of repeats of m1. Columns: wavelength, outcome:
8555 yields 10.74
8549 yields 10.13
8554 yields 10.67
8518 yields 11.21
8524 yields 11.18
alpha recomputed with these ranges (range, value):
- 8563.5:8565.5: 11.1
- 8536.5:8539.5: 9.87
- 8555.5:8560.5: 10.9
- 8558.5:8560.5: 10.9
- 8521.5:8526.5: 11.2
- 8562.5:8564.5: 11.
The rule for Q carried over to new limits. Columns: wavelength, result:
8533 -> 10.6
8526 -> 11.12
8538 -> 9.863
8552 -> 10.49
